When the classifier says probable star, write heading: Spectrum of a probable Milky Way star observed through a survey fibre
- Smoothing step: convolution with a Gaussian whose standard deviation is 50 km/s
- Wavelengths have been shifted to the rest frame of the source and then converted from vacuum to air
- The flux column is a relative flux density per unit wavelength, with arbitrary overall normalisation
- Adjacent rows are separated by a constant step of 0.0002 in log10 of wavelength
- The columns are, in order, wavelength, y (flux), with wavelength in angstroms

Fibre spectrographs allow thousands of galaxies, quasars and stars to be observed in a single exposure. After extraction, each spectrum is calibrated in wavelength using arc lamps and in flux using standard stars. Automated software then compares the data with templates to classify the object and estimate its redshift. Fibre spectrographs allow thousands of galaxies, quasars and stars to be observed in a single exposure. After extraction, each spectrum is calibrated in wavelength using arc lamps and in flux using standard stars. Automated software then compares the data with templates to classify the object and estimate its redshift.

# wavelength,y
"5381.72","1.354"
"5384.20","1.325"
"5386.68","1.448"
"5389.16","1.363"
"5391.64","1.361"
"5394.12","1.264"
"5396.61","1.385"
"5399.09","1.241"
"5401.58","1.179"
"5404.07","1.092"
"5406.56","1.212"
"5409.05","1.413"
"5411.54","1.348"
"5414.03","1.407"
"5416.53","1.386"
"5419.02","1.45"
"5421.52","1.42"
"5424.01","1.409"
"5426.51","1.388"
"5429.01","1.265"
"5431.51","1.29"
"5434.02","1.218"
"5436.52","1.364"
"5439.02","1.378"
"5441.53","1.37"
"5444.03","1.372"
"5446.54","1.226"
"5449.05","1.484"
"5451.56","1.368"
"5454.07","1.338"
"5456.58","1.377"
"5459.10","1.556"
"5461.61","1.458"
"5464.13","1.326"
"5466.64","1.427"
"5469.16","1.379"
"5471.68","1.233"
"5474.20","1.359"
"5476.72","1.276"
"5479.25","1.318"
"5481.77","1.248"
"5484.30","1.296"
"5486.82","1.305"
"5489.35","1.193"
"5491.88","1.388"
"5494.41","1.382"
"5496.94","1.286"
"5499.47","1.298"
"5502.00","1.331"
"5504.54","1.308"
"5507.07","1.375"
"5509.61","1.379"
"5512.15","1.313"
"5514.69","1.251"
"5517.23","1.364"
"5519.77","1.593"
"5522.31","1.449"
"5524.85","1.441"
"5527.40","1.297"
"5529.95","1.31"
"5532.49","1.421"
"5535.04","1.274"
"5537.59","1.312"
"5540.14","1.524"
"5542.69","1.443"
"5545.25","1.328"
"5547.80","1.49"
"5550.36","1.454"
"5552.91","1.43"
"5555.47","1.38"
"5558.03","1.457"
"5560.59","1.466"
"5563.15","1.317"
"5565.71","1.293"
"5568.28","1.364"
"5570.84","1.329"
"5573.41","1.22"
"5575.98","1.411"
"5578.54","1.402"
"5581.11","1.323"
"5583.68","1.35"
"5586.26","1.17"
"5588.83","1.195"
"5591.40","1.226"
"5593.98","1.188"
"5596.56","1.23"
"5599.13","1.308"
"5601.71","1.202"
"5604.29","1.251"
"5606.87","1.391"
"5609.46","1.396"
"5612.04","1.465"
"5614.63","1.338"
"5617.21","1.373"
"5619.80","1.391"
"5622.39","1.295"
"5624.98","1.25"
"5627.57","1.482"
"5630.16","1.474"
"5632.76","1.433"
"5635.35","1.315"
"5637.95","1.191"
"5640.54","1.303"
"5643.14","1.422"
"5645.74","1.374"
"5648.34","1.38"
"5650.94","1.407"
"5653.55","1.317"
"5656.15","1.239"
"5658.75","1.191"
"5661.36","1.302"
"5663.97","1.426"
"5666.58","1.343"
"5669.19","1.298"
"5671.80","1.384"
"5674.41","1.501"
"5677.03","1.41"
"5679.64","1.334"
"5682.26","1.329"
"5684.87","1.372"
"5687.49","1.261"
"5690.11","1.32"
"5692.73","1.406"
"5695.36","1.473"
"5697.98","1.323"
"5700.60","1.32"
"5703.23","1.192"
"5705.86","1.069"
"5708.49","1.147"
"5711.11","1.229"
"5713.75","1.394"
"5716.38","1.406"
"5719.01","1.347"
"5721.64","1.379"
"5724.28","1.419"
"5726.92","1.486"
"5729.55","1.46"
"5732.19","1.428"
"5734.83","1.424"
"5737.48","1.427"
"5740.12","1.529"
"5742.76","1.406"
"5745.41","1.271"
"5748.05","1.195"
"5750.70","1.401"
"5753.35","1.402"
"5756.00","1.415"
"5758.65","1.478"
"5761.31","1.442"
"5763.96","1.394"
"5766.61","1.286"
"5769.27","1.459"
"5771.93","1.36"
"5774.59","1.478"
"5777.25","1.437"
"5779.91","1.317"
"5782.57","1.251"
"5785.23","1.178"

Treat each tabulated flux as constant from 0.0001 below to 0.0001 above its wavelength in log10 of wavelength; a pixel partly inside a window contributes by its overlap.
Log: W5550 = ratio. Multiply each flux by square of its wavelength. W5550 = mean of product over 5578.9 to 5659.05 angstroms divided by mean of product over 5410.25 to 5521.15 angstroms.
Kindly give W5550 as 1.03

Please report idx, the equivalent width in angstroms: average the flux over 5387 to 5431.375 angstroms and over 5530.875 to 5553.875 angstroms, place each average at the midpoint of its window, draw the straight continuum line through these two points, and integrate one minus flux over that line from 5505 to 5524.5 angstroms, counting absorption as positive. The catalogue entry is 0.0 angstroms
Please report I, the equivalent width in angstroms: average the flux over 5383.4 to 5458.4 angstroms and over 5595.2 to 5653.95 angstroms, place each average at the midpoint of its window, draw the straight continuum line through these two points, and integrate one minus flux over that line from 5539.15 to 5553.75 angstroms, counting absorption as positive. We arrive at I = -1.08 angstroms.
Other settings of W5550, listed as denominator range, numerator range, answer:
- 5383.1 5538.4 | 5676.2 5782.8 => 1.12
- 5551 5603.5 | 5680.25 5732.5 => 1.06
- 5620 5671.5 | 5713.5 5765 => 1.08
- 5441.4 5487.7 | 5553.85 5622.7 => 1.02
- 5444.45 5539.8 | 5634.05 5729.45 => 1.06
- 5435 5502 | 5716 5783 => 1.15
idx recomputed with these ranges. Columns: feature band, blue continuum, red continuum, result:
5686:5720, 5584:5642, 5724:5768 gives 1.9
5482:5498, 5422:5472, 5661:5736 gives 0.7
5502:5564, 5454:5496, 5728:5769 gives -1.6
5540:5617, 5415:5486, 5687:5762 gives 0.9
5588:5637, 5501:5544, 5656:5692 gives 1.0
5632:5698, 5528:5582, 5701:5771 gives 1.0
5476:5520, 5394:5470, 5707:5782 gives 1.1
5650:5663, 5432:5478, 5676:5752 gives 0.6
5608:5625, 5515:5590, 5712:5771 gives 0.2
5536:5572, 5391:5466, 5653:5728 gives -1.6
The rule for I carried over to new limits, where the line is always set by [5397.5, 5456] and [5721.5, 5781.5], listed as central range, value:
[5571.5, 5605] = 2.4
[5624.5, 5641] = 0.2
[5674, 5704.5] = 0.9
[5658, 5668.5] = 0.5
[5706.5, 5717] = 0.9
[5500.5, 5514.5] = 0.2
